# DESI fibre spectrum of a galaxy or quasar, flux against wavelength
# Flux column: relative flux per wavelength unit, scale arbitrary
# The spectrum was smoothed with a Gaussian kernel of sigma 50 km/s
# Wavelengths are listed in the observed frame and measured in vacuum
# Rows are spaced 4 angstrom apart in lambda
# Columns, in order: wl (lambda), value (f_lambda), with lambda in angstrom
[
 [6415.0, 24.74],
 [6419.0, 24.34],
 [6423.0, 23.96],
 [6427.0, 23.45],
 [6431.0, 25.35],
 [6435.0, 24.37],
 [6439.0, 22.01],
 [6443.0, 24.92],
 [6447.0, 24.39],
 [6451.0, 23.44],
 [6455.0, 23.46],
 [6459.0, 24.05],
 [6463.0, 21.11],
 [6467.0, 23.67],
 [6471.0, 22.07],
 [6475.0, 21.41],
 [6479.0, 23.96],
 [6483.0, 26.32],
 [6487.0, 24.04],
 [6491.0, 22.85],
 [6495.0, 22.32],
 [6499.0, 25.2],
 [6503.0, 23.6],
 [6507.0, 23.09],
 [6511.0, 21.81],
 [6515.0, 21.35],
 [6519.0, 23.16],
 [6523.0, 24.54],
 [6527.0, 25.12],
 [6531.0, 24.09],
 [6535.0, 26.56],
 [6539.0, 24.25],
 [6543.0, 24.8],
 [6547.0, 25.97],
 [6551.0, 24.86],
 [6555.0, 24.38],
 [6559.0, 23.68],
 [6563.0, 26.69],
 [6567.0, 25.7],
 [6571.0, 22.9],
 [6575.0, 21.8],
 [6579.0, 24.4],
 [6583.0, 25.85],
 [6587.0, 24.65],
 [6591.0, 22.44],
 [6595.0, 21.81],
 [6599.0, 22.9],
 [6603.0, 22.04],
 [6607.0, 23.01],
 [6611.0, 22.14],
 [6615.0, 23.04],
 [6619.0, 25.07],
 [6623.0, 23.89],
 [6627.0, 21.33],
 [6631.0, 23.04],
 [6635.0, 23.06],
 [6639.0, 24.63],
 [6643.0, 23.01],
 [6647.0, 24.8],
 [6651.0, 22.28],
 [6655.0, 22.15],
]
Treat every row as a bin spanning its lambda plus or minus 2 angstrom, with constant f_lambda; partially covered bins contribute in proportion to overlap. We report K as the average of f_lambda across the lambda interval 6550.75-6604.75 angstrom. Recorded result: 23.8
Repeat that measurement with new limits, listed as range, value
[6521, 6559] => 24.9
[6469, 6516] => 23.2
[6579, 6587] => 25.2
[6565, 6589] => 24.2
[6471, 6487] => 23.7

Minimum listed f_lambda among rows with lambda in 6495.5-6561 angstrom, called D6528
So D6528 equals 21.35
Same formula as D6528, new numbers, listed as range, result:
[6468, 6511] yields 21.41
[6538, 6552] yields 24.25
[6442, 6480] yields 21.11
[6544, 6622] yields 21.8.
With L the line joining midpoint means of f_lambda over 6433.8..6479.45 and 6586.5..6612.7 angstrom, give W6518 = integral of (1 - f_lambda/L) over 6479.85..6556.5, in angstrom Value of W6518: -3.93 angstrom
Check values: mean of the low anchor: 23.2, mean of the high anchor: 22.6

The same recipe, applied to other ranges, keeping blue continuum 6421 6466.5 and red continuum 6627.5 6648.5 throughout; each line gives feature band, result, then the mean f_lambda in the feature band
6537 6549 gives -0.7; 25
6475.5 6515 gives 0.3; 23.5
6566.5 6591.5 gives -0.4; 23.9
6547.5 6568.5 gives -1.4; 25.1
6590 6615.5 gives 1.2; 22.5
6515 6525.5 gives 0.1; 23.4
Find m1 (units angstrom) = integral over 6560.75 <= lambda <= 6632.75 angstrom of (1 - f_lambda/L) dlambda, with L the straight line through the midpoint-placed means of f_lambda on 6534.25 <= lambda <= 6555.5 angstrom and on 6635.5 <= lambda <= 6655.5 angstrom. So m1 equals 2.3 angstrom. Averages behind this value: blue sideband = 25.1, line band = 23.5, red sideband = 23.4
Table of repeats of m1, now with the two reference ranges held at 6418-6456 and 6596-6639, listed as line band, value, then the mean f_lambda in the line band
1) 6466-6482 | 0.56 angstrom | 22.9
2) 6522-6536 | -0.91 angstrom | 25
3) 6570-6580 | 0.14 angstrom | 22.9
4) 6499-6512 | 0.18 angstrom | 23.3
